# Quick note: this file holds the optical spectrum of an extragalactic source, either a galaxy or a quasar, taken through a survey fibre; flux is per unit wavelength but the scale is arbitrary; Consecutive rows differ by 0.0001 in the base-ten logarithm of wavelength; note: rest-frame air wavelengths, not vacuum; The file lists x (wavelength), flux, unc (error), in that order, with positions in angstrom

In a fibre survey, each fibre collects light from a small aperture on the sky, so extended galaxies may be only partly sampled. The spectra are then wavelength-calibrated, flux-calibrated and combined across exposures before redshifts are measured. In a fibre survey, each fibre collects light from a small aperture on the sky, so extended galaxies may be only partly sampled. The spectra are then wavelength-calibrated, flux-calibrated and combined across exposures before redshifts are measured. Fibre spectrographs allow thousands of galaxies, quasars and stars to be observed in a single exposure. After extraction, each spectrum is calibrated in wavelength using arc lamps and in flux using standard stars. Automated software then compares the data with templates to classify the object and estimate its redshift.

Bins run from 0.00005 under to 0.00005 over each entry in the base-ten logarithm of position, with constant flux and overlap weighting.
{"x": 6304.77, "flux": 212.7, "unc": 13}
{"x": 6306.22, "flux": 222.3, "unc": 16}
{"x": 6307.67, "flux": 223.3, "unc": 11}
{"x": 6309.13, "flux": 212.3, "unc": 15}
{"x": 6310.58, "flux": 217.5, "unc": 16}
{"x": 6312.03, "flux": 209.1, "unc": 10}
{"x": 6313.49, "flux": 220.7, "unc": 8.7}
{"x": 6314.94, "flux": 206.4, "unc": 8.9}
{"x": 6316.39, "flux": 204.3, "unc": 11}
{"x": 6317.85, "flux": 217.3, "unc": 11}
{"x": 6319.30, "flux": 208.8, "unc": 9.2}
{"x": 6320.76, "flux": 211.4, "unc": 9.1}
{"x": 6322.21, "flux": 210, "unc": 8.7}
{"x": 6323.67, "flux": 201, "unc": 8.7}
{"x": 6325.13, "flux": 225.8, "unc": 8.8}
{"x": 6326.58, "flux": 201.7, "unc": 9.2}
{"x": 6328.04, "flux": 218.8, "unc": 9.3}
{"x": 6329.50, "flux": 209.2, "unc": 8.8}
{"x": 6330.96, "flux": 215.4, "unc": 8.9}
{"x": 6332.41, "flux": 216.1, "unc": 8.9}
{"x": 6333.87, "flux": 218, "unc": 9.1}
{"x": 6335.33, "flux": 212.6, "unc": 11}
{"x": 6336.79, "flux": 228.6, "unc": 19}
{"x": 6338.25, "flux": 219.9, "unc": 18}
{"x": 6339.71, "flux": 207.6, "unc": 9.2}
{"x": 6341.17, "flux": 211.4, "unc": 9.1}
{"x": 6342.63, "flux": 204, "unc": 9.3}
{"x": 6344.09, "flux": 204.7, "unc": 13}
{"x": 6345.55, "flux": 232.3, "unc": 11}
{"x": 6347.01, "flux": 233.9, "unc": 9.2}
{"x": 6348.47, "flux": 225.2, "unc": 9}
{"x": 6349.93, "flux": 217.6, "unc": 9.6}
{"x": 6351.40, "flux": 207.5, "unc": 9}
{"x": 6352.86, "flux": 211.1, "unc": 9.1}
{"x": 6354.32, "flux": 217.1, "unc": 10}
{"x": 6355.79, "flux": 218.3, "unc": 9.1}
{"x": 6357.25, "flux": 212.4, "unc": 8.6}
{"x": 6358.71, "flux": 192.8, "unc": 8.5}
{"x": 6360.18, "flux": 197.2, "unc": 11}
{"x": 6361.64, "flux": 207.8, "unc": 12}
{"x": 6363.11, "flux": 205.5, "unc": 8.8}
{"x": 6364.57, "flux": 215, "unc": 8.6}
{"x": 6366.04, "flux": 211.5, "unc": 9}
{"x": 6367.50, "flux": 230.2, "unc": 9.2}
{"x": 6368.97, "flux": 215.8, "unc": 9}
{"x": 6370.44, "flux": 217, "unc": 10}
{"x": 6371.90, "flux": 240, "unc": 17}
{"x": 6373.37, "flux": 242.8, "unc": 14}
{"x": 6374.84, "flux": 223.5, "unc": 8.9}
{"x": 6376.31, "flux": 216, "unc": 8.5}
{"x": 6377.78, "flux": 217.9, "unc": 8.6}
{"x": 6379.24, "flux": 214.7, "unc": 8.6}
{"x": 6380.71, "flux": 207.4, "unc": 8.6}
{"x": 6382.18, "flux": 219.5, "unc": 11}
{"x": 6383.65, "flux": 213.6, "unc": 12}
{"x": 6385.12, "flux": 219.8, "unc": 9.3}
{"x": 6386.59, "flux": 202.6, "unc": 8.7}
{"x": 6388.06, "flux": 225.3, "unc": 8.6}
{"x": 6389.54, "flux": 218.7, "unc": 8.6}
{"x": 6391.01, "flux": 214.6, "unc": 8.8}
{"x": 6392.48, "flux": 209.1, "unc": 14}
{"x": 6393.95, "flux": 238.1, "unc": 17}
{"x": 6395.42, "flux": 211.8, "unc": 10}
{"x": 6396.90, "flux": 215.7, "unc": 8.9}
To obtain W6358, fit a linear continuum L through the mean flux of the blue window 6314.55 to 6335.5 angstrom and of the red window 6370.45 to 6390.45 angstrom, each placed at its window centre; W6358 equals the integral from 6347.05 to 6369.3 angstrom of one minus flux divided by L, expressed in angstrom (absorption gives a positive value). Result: 0.4 angstrom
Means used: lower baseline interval 212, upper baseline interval 220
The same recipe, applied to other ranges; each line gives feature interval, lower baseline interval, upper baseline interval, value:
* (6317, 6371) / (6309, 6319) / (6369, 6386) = 0.66 angstrom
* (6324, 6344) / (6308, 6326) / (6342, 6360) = -0.07 angstrom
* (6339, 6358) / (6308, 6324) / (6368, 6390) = 0.00 angstrom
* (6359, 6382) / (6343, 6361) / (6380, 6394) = -0.23 angstrom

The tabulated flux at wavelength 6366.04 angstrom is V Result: 211.5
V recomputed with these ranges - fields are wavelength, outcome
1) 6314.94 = 206.4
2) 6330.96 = 215.4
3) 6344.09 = 204.7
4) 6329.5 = 209.2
